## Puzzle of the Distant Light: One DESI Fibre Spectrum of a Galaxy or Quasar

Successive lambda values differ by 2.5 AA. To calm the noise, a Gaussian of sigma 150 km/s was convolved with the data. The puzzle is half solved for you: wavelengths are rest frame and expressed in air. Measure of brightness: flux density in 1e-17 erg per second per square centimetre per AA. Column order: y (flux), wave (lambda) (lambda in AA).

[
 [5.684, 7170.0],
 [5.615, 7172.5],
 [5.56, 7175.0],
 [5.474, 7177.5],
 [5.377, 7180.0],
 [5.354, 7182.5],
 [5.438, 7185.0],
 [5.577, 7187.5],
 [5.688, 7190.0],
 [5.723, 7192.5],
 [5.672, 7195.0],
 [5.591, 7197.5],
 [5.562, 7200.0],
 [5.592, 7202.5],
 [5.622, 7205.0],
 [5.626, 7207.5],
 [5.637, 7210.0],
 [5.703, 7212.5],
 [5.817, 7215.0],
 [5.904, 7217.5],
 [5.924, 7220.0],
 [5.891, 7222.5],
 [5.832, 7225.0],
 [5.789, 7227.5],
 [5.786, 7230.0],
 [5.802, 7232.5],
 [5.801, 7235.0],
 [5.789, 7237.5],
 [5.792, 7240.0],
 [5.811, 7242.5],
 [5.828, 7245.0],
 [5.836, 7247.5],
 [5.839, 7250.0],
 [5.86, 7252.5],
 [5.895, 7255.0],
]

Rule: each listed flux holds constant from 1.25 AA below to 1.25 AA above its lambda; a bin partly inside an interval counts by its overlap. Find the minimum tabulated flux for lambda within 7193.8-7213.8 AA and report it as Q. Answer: 5.562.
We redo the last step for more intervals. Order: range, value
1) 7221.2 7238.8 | 5.786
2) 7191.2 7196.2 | 5.672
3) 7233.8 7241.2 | 5.789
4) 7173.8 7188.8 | 5.354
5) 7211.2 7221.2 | 5.703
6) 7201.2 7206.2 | 5.592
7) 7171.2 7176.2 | 5.56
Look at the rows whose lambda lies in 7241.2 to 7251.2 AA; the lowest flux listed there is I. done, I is 5.811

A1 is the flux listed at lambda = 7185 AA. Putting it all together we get 5.438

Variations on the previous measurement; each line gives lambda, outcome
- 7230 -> 5.786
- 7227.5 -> 5.789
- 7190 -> 5.688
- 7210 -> 5.637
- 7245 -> 5.828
